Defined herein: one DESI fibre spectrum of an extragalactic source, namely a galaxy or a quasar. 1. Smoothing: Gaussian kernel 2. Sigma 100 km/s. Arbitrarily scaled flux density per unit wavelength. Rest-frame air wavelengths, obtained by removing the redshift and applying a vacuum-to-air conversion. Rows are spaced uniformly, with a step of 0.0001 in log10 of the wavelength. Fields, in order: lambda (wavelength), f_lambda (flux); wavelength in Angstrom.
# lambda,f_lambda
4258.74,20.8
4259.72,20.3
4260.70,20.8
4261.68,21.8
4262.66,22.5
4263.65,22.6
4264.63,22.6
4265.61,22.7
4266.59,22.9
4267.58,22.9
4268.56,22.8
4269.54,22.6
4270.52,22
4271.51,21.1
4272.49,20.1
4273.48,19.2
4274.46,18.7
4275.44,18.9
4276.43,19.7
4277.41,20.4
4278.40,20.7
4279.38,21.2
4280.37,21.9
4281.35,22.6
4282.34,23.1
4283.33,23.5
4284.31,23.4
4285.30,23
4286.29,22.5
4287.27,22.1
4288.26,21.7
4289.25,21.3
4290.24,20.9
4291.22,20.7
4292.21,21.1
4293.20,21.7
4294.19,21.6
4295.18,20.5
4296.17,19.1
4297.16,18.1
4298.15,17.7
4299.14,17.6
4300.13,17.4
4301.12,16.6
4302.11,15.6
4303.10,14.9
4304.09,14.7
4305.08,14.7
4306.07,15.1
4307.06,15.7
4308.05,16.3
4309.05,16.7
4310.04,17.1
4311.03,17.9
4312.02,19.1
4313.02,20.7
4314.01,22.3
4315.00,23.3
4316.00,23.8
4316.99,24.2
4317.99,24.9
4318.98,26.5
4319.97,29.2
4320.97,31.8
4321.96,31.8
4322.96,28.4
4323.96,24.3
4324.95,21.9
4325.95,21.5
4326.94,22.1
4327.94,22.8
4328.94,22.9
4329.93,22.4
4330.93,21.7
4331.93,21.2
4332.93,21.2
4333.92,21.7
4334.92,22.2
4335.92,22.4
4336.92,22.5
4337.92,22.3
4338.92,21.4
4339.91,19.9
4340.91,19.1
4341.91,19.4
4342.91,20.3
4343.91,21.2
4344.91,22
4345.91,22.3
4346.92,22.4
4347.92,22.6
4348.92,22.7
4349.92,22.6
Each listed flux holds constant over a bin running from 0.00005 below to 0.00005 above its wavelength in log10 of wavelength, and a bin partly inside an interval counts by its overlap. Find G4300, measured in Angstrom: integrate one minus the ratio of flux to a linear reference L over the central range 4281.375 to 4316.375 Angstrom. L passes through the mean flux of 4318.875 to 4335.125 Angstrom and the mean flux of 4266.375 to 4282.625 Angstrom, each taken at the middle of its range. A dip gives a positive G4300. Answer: 4.8 Angstrom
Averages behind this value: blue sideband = 21.2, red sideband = 24.3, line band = 19.5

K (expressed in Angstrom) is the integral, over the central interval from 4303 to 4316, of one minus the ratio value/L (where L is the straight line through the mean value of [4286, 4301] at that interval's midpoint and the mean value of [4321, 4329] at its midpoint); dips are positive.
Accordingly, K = 2.7 Angstrom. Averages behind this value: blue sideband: 20.1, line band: 17.9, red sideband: 25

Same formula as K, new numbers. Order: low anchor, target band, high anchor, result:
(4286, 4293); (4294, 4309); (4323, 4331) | 3.39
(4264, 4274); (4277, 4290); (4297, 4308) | -1.82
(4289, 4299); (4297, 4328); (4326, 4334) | 0.58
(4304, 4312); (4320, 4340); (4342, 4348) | -4.38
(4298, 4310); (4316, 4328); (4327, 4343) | -4.15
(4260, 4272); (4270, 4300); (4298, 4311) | -2.57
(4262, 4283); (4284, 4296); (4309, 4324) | 0.48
